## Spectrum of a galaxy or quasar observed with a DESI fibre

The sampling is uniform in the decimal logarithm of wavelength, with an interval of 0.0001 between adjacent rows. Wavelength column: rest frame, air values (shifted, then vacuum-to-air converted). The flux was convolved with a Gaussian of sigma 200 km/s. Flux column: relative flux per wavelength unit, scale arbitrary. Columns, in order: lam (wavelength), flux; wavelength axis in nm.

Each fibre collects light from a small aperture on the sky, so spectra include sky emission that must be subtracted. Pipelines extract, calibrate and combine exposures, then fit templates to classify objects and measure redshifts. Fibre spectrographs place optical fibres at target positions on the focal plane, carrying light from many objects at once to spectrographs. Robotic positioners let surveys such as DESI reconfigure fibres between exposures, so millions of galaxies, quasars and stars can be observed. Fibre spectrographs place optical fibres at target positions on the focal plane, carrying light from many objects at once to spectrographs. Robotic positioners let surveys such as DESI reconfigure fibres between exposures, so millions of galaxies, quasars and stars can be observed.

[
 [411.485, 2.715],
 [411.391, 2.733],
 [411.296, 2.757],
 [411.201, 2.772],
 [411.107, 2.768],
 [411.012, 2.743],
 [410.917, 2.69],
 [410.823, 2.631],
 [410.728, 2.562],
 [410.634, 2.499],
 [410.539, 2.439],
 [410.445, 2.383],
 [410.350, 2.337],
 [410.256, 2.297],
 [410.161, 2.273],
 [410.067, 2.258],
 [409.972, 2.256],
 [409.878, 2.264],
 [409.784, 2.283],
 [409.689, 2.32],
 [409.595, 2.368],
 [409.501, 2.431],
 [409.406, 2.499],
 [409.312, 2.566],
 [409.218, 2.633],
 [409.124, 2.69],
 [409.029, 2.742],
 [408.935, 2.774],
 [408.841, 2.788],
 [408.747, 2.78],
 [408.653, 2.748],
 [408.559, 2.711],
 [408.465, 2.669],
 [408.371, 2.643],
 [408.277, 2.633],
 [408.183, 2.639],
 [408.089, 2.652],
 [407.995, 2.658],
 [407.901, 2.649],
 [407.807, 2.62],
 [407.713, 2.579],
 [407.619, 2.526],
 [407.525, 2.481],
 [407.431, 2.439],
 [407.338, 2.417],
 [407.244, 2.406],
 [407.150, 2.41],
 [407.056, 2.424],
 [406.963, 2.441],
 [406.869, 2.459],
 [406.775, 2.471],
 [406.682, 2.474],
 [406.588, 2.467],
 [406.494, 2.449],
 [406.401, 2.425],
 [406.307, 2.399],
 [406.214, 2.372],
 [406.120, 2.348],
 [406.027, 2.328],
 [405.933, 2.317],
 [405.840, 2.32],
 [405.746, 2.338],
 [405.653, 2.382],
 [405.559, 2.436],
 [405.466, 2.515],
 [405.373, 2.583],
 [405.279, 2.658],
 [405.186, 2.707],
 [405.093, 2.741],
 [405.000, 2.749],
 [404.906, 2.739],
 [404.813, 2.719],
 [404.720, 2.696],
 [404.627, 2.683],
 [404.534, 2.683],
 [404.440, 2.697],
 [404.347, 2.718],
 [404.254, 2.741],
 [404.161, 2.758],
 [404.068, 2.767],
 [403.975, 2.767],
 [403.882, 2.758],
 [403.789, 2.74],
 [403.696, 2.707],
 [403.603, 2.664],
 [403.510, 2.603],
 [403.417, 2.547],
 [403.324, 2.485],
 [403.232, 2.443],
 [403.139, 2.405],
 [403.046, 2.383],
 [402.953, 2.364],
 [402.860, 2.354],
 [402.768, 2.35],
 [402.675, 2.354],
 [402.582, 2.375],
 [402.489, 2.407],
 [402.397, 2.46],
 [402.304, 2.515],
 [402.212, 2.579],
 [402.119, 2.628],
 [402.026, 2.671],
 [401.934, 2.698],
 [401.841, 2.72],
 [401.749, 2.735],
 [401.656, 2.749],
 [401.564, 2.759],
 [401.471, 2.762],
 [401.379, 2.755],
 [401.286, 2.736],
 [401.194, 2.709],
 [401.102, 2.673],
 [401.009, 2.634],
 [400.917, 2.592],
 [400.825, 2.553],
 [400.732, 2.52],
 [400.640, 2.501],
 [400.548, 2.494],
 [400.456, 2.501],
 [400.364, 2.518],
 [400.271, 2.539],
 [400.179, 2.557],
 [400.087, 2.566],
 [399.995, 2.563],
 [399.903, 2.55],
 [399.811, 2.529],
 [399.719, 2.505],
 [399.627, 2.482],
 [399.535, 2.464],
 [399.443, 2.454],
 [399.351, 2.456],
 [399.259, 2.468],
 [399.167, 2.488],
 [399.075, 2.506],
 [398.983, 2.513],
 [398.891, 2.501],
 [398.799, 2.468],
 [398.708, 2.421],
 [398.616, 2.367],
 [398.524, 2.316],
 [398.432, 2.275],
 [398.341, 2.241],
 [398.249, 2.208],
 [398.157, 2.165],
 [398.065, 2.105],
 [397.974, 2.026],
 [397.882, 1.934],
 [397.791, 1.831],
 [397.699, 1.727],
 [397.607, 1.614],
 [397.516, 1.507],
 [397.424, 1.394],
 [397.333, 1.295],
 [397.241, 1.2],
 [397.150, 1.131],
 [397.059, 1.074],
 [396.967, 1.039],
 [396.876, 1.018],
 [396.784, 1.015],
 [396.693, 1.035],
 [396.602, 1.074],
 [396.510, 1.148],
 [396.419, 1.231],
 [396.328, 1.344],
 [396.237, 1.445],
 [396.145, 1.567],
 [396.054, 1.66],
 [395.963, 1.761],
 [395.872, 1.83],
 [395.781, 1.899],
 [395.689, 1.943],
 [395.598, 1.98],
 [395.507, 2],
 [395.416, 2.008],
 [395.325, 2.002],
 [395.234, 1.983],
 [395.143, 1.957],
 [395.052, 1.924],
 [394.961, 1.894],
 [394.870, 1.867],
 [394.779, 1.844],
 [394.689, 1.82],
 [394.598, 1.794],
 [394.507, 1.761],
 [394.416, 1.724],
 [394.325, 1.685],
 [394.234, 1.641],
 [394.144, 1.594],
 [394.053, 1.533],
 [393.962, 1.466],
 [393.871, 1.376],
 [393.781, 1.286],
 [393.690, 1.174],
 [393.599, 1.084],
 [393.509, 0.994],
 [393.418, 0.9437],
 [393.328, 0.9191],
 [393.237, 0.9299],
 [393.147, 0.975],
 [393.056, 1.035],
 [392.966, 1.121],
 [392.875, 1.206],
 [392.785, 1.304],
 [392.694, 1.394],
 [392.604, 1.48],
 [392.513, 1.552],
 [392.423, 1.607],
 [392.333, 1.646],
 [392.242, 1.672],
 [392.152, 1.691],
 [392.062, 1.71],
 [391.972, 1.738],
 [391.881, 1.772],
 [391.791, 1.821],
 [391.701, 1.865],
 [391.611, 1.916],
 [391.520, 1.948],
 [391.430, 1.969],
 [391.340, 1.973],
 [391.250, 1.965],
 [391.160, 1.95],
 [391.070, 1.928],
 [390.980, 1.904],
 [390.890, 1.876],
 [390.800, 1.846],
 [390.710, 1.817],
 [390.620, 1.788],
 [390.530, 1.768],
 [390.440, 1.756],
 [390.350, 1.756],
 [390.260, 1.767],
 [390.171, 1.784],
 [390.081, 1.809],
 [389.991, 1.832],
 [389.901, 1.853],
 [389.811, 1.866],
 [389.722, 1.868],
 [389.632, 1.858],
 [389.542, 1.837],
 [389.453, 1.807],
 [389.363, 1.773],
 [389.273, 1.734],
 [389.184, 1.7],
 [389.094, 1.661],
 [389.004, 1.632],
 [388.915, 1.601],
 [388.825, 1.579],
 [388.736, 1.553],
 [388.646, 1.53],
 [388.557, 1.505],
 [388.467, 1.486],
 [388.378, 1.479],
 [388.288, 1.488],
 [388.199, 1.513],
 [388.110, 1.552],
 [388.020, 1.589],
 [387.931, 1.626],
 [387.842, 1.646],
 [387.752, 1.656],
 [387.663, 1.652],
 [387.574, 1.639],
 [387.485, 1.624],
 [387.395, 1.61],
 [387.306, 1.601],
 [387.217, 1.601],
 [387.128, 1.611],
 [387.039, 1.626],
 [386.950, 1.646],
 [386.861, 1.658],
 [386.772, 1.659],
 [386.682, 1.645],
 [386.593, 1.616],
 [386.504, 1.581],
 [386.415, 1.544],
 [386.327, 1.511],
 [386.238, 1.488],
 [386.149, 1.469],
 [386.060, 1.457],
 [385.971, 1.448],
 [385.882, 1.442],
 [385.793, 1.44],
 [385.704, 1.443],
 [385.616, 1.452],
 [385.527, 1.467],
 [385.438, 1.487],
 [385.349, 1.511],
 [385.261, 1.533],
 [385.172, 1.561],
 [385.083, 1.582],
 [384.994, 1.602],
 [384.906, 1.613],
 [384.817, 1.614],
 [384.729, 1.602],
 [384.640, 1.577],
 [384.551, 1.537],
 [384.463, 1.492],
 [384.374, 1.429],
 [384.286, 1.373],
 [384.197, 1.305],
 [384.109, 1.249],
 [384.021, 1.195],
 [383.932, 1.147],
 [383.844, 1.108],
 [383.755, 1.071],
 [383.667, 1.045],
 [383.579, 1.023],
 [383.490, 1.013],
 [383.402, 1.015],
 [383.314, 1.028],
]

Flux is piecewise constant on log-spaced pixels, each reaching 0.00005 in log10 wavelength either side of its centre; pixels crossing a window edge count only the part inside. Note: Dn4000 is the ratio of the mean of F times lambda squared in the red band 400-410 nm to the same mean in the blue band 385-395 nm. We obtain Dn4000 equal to 1.72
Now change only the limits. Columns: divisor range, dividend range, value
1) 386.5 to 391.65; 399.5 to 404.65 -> 1.61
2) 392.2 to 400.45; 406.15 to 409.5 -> 1.52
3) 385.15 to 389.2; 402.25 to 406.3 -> 1.78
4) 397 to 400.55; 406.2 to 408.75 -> 1.22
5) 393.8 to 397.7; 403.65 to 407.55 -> 1.70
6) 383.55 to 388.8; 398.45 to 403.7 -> 1.82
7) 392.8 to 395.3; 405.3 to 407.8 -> 1.77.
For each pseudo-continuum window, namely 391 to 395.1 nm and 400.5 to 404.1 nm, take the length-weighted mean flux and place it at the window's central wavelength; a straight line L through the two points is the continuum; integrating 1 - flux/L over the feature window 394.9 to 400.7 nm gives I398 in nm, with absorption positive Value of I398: 0.36 nm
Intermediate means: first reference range 1.57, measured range 1.97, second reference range 2.59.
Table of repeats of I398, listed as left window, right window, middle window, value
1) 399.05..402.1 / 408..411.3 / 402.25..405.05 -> -0.011 nm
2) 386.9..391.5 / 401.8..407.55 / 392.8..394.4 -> 0.581 nm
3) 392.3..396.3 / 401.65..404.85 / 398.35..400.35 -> -0.307 nm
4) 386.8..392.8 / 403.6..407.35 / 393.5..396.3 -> 0.404 nm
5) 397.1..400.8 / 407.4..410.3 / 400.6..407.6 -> -0.498 nm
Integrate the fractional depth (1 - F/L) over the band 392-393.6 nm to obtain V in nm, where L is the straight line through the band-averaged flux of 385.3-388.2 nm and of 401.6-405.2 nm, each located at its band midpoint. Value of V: 0.52 nm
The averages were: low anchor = 1.56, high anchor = 2.61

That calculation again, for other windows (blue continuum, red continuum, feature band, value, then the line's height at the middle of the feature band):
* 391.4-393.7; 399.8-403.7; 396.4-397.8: 0.52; 2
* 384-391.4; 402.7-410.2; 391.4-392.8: 0.11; 1.84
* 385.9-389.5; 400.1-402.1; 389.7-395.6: 0.92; 1.98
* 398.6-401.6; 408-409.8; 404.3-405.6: -0.04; 2.59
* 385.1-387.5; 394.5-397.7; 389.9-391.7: -0.35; 1.56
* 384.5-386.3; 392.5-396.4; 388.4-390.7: -0.29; 1.53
